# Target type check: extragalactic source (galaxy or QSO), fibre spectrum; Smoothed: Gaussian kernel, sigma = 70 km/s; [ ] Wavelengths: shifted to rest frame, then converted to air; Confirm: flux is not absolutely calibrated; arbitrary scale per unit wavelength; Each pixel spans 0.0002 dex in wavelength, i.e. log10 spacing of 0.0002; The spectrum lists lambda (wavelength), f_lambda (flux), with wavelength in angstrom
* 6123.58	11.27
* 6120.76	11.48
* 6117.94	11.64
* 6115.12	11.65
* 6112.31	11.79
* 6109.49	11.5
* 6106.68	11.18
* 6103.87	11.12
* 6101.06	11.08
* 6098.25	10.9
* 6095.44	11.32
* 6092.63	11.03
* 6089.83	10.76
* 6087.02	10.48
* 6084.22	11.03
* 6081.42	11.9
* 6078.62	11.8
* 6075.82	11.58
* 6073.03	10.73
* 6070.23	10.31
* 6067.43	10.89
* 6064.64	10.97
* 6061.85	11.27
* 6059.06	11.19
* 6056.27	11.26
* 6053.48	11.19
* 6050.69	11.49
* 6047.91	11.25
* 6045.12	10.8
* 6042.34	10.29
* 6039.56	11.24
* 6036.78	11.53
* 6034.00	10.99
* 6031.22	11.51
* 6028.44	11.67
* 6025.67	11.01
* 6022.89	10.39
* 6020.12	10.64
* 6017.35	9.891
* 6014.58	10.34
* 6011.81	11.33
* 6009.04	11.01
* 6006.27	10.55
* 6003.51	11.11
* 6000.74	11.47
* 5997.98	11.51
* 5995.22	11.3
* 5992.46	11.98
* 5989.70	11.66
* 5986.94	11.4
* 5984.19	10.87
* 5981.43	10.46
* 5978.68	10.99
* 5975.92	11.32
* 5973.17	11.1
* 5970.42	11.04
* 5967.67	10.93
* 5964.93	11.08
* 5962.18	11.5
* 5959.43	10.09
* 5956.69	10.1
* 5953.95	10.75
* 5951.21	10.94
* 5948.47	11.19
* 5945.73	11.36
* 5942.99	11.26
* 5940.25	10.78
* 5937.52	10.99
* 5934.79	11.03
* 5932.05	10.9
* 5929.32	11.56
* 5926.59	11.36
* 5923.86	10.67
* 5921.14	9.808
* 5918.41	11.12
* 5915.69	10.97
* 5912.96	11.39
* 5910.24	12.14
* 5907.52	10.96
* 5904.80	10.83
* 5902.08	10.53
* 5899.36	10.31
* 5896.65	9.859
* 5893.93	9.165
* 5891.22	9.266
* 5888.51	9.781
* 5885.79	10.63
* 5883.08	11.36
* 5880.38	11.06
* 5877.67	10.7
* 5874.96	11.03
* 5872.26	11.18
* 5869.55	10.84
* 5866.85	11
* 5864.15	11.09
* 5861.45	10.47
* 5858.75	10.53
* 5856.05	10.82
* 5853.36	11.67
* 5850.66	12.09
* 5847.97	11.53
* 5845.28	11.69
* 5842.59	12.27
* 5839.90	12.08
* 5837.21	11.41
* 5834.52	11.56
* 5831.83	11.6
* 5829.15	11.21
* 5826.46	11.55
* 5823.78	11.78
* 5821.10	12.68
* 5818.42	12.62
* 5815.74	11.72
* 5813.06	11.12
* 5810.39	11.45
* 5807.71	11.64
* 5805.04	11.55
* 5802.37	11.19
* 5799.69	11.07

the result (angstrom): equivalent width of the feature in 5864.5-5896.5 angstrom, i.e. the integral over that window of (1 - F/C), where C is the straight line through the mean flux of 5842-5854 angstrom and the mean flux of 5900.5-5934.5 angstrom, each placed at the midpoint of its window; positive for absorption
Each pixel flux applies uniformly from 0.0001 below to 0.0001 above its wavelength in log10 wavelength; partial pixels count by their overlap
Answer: 2.57 angstrom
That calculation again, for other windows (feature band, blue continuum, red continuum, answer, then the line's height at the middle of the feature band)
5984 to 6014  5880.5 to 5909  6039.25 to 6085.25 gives -1.3 angstrom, 10.8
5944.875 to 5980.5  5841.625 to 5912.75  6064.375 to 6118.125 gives 0.2 angstrom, 11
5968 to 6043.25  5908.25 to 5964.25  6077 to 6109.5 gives 0.0 angstrom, 11.1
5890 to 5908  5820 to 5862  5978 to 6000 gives 2.1 angstrom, 11.5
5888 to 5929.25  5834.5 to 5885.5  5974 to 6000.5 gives 2.5 angstrom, 11.3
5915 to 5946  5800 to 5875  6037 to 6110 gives 1.0 angstrom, 11.3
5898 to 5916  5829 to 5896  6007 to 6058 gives 0.0 angstrom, 11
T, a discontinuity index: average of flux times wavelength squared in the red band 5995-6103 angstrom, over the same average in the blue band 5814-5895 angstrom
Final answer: 1.1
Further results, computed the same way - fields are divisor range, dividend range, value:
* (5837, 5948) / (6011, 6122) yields 1.07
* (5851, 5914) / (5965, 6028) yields 1.07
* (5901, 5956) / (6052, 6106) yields 1.06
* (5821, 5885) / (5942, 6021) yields 1.01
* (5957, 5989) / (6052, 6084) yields 1.05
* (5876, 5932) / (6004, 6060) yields 1.07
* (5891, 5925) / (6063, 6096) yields 1.11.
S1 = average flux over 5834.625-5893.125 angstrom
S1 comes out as 11.1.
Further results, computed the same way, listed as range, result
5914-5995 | 11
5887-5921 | 10.5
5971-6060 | 11.1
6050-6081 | 11.2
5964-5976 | 11.1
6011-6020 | 10.5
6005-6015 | 10.8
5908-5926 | 11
